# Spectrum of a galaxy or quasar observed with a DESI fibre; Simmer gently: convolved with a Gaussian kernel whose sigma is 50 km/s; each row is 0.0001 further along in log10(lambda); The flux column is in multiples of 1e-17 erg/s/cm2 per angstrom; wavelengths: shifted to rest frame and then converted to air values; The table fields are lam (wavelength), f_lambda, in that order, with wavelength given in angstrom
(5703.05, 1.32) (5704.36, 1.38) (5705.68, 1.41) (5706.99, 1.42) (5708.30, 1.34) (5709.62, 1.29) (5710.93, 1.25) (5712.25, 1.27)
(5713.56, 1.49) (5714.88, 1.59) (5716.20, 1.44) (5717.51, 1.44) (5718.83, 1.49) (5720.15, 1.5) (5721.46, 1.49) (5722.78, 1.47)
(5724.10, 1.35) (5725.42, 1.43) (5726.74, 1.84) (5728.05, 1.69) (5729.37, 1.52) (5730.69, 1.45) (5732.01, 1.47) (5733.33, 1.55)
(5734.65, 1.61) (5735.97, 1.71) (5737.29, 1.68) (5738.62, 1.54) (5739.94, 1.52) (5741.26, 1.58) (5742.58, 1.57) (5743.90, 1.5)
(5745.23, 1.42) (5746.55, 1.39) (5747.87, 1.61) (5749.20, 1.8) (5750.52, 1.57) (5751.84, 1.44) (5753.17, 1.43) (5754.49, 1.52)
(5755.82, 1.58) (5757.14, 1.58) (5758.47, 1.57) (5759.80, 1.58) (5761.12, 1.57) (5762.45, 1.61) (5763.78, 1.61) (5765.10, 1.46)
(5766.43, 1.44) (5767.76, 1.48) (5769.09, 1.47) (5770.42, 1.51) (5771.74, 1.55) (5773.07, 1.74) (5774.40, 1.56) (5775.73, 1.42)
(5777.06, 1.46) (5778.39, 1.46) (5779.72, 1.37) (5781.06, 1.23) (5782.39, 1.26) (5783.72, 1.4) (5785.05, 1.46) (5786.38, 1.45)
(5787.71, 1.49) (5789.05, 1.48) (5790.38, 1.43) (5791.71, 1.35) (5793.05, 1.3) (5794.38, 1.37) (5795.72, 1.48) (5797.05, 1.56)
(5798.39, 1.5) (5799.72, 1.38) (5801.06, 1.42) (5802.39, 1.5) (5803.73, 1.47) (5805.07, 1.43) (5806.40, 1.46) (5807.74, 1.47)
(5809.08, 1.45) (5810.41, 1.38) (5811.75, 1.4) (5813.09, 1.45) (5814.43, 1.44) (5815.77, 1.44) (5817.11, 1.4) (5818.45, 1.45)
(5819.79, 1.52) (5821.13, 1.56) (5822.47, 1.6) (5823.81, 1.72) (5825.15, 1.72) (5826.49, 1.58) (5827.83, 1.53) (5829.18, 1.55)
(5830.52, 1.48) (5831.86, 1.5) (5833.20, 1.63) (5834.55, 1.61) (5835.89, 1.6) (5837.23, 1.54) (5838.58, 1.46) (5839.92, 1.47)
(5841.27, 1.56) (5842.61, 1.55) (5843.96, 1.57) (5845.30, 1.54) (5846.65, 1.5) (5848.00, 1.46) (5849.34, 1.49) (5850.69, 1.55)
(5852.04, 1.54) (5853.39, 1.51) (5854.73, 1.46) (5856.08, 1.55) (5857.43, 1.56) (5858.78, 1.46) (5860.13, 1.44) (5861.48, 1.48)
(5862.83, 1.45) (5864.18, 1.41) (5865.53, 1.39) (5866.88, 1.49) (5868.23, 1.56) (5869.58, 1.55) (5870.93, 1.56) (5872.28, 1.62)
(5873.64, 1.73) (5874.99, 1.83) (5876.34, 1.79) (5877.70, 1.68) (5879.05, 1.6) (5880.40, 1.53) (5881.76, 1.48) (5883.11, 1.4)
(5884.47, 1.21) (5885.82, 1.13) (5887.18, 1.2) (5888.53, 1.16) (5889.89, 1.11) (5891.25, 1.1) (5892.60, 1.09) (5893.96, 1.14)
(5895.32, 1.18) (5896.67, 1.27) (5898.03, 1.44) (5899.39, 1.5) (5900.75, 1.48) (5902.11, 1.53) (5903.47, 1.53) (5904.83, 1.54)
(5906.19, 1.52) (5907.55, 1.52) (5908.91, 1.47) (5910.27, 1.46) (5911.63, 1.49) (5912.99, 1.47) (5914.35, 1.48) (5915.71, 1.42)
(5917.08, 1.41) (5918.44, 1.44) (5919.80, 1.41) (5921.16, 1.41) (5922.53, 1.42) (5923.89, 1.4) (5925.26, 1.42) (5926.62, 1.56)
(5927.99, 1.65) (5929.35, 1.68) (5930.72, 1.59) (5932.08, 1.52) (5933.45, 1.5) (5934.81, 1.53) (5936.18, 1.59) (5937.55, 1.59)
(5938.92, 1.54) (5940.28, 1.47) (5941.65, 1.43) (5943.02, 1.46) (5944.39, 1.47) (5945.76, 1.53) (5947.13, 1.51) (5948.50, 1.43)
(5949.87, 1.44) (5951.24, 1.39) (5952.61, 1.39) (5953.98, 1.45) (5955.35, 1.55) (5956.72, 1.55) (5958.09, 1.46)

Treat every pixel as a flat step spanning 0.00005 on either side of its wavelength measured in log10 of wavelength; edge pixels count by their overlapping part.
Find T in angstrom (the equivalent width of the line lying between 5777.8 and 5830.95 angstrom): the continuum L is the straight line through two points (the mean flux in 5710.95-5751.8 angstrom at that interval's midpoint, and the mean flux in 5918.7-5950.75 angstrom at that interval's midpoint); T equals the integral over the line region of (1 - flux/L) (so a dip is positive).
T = 2.0 angstrom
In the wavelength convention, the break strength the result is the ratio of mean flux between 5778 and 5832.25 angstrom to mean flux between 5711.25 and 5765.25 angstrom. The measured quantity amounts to 1.0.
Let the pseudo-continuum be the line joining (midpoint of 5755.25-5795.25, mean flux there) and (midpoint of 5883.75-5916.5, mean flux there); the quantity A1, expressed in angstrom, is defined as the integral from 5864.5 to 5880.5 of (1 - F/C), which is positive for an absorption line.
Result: -2.68 angstrom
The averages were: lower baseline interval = 1.47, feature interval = 1.61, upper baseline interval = 1.35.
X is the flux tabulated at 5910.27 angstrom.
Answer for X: 1.46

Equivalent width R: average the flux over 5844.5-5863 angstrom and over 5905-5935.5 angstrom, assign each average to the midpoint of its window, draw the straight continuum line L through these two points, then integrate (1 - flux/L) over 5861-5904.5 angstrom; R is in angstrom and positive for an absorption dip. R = 2.0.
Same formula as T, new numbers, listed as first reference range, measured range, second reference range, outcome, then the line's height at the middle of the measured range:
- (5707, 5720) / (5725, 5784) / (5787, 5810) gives -4.40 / 1.42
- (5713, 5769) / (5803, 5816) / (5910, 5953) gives 0.68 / 1.52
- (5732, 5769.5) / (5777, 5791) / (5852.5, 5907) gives 1.06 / 1.52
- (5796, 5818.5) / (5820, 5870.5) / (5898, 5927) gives -2.61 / 1.46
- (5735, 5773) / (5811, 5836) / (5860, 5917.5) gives -0.70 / 1.49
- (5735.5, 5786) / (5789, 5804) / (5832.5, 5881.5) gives 0.92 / 1.53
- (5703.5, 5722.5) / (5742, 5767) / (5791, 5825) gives -1.80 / 1.44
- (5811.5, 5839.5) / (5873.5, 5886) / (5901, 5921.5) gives -0.41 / 1.5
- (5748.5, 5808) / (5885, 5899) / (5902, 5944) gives 2.86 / 1.49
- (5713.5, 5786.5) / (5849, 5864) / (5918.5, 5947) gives 0.15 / 1.51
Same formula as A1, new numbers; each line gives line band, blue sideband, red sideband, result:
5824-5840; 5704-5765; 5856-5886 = -0.5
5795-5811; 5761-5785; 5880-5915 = -0.1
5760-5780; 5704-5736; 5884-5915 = -1.1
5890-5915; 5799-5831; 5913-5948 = 1.7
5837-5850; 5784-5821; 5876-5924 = -0.8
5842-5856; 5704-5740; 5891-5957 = -0.5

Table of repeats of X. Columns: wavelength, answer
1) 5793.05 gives 1.3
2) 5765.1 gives 1.46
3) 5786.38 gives 1.45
